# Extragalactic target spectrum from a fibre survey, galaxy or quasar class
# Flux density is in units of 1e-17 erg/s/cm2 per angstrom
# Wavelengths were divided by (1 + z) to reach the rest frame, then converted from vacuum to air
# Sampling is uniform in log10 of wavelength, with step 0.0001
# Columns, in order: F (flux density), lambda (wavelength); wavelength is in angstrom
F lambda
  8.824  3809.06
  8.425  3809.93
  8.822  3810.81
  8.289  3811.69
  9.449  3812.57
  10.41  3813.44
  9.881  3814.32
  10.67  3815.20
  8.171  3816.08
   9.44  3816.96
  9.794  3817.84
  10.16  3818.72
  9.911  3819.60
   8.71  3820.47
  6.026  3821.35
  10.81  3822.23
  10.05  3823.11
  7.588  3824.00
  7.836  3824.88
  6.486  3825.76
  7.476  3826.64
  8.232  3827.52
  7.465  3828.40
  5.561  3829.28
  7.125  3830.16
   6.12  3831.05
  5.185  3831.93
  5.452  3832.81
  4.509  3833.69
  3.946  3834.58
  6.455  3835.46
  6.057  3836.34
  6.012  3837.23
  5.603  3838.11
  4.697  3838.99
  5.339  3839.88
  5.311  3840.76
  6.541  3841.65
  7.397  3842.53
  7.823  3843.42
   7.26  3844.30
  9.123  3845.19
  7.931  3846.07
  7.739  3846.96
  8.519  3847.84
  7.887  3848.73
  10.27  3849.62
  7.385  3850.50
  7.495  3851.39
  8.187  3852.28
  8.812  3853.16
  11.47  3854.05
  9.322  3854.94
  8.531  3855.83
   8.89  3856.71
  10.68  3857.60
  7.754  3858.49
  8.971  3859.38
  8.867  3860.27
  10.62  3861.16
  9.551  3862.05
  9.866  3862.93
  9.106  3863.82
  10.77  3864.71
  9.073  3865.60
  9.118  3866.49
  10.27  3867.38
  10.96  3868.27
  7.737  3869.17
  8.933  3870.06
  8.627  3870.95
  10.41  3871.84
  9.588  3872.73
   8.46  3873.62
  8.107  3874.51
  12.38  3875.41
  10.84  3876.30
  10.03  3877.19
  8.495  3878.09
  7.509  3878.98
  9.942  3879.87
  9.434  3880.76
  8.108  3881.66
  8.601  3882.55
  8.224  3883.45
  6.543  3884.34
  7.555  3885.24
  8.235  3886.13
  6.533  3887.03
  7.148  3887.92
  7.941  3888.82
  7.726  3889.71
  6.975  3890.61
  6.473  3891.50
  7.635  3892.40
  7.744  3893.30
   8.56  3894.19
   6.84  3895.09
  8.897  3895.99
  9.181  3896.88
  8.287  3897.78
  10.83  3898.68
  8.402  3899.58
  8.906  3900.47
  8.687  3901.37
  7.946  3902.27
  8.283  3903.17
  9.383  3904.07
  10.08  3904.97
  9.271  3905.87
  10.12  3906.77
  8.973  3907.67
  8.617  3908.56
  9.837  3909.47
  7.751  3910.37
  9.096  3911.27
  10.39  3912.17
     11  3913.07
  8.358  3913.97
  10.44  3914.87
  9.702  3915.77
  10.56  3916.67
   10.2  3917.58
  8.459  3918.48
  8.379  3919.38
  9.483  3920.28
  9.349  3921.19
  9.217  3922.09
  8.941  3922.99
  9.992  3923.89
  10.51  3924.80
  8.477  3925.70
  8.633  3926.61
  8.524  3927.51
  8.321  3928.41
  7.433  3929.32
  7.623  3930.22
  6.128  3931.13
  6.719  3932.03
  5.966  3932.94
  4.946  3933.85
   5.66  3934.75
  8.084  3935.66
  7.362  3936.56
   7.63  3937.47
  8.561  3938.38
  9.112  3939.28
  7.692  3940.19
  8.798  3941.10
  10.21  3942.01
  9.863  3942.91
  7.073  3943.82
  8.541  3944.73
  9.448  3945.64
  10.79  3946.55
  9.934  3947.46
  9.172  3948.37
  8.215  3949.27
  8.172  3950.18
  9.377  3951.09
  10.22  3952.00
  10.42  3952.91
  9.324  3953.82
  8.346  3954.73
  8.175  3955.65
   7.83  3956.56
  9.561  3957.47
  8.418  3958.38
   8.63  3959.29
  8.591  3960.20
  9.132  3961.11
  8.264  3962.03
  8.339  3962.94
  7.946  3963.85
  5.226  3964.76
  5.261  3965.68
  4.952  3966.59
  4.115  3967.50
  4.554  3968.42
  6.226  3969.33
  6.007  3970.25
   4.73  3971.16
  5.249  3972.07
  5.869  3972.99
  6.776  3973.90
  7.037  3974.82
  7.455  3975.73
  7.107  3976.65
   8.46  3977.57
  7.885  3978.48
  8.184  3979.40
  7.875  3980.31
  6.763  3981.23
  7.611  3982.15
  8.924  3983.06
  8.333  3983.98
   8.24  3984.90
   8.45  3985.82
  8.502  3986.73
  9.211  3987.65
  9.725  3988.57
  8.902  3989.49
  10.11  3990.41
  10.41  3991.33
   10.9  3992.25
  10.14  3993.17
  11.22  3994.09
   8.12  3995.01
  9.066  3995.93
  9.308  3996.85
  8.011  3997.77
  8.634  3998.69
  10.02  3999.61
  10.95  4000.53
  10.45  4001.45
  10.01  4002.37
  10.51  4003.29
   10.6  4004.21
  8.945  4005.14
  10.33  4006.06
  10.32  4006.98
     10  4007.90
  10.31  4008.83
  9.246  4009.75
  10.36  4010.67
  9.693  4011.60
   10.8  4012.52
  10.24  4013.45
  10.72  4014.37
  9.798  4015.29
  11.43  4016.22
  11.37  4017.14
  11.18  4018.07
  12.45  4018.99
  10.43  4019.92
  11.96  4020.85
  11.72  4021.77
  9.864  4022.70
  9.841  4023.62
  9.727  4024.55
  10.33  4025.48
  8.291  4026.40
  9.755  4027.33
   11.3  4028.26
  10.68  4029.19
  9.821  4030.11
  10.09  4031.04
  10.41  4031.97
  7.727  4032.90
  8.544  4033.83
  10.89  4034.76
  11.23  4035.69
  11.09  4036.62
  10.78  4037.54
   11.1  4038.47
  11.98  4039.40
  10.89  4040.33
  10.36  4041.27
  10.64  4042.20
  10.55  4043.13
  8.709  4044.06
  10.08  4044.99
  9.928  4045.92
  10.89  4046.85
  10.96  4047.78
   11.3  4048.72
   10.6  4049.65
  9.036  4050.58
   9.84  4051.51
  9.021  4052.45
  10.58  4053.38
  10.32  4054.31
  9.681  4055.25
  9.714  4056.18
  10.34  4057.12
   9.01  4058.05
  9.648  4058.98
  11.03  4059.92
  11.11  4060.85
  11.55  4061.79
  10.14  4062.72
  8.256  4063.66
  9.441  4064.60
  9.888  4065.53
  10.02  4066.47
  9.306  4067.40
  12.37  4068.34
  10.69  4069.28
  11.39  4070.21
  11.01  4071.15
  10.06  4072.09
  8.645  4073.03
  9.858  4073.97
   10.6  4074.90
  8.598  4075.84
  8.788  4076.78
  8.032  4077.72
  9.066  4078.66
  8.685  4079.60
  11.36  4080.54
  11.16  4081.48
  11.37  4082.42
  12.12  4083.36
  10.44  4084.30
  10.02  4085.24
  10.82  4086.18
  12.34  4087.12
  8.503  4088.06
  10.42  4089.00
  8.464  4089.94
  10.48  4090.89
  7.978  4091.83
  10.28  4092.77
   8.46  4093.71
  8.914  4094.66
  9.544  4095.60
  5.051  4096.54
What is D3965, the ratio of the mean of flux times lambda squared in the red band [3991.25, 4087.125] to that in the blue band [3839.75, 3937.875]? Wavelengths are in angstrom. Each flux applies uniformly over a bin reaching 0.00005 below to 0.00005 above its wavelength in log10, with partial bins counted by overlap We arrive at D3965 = 1.28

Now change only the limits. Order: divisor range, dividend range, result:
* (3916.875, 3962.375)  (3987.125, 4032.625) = 1.23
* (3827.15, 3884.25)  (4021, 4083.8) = 1.37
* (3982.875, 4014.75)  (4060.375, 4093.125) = 1.08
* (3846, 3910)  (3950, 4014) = 1.02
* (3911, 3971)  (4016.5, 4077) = 1.30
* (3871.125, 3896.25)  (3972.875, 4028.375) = 1.21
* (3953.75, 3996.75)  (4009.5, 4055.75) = 1.35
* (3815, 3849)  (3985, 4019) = 1.49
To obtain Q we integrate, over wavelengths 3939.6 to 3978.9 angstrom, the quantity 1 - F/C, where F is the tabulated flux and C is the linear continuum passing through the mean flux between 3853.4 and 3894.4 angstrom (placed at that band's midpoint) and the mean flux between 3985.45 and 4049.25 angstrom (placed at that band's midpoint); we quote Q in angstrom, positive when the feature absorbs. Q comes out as 7.30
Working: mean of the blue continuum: 8.88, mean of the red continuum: 10.2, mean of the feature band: 7.85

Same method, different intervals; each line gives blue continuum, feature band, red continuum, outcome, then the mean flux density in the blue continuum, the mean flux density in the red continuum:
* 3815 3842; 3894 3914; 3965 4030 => -2.65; 7.15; 9.03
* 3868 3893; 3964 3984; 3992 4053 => 6.42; 8.51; 10.2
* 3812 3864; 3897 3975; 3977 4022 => 5.99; 8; 9.72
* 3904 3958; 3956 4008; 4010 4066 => 6.90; 8.8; 10.3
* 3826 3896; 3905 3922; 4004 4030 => -1.17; 8.06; 10.4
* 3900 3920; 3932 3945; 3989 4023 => 2.45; 9.3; 10.2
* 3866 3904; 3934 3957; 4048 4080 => 0.98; 8.6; 9.94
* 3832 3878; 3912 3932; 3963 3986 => -4.22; 8.31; 6.78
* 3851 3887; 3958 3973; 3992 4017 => 4.90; 9.12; 10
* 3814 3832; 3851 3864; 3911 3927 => -0.74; 8.27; 9.52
